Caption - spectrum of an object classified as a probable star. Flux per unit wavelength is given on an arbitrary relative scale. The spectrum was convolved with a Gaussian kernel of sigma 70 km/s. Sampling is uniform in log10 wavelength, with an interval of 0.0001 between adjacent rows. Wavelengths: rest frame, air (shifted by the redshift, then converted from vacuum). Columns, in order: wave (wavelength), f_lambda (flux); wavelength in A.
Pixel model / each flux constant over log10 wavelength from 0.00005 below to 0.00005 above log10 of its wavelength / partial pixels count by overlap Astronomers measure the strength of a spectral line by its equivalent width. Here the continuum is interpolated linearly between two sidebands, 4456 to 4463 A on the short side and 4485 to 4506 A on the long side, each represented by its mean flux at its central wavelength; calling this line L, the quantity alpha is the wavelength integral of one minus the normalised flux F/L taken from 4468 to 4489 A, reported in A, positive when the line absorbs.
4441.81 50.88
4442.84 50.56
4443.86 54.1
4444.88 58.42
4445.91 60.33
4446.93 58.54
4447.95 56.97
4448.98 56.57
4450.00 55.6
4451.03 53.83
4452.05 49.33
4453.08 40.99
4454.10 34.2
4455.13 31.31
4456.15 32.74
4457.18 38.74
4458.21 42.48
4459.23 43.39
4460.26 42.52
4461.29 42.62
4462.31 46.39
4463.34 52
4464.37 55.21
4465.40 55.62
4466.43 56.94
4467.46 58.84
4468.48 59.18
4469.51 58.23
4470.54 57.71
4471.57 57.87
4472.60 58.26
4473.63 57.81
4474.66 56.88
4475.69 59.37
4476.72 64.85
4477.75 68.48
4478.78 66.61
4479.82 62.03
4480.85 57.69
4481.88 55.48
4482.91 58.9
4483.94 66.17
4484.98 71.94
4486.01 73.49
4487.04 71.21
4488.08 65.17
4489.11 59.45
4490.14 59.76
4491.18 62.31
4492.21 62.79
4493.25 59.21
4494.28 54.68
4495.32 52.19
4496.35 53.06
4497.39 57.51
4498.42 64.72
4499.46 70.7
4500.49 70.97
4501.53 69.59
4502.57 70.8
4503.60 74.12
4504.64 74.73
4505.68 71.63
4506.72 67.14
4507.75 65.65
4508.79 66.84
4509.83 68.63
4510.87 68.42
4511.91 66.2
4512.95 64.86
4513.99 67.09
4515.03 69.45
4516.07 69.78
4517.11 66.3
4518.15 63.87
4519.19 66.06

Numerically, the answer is -3.2 A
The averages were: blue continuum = 42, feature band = 62.3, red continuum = 65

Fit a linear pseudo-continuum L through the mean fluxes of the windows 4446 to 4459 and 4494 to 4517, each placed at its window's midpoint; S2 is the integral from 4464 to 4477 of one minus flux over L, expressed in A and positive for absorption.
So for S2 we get -1.2 A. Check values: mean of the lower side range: 46.4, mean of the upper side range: 66.4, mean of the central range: 58.1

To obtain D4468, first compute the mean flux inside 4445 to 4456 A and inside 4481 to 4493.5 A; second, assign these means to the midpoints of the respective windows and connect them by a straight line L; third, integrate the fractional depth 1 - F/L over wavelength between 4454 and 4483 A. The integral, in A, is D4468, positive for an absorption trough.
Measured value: 1.9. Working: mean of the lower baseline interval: 49.5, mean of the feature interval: 53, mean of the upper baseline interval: 63.7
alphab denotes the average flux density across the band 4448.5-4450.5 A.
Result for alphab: 56.2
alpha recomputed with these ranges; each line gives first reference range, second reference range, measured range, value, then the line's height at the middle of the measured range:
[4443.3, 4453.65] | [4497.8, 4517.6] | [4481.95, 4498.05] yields 0.67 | 64.5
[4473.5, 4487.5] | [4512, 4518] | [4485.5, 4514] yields 0.10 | 65.7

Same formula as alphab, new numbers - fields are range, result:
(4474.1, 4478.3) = 62.4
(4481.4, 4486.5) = 65.2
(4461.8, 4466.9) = 53.2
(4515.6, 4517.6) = 68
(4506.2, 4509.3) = 66.6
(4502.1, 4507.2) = 71.7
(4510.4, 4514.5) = 66.6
